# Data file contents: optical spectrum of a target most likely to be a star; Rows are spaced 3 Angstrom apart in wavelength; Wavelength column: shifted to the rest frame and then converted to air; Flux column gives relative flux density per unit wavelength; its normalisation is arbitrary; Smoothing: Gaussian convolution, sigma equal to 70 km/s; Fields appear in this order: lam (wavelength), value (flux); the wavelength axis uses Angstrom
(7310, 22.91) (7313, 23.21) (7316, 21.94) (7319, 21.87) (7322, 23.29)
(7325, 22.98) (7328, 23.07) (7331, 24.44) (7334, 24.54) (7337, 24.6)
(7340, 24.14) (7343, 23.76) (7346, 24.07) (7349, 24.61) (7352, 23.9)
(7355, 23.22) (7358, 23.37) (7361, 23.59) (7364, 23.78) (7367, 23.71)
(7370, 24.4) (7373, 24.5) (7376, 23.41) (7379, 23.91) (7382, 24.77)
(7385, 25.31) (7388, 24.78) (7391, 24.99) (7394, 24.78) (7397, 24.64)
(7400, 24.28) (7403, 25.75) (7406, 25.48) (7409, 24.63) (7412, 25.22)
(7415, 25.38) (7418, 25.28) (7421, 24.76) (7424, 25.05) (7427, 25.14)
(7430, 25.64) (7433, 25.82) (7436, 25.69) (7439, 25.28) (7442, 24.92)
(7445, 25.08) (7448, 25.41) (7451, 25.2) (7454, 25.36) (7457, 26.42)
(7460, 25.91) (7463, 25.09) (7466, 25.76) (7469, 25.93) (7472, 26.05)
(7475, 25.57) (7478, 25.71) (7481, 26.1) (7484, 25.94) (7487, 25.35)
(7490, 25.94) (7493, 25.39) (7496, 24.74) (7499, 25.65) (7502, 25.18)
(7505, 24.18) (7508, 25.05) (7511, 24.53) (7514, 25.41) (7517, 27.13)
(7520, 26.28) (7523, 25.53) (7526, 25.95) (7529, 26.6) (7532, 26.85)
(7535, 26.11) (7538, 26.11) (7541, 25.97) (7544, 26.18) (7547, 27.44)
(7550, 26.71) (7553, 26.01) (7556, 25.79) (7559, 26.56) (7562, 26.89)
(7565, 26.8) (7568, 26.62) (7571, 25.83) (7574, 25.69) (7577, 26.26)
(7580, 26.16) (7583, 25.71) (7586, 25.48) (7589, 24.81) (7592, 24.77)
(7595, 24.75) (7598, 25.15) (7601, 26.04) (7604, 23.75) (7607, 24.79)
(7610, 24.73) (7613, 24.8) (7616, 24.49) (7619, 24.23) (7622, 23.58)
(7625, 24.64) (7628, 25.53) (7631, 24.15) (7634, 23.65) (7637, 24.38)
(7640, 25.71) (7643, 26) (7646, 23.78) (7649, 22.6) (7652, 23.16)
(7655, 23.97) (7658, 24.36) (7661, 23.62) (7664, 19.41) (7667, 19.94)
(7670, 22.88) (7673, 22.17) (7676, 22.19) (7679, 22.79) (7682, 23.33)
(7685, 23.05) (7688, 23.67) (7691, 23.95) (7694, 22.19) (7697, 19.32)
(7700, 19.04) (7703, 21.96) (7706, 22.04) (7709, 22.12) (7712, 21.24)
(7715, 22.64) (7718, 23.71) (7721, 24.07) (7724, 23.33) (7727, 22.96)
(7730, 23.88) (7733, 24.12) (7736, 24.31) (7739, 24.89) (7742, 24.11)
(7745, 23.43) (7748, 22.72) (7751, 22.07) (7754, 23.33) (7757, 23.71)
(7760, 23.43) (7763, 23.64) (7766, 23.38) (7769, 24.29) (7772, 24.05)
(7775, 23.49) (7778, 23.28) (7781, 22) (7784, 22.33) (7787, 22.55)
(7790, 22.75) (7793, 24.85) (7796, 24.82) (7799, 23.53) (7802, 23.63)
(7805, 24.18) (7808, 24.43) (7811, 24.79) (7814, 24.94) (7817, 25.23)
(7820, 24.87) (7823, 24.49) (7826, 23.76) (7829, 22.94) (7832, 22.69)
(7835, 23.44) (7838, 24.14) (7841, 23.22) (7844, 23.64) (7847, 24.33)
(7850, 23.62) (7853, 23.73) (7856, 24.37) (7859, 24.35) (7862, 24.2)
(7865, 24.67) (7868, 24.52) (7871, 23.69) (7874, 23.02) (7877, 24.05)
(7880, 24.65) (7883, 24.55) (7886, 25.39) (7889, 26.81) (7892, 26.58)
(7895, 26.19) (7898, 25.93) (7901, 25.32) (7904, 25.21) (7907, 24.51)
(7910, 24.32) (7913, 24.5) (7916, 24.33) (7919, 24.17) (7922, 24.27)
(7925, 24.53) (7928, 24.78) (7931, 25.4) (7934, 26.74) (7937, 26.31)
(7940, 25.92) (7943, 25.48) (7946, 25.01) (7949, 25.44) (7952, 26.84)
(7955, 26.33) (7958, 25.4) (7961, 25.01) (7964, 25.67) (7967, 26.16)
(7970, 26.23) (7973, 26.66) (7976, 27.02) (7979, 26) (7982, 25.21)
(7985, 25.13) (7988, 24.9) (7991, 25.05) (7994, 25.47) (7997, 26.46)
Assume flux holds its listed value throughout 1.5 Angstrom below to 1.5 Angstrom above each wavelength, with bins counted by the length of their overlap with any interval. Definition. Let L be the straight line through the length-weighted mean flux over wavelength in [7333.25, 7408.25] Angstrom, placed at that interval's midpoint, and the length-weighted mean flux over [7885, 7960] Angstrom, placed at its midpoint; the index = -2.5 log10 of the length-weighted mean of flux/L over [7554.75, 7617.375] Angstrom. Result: -0.03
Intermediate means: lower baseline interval 24.3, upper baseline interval 25.4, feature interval 25.5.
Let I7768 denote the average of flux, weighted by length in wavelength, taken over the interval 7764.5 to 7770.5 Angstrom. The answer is 23.8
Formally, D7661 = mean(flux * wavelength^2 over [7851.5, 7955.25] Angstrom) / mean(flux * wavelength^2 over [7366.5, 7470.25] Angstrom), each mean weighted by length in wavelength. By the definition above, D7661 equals 1.13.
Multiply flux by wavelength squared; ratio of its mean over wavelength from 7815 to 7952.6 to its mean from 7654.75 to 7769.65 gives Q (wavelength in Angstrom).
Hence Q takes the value 1.13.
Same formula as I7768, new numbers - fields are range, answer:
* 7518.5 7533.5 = 26.2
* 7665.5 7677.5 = 21.8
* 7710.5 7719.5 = 22.5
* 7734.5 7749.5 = 23.9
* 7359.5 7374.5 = 24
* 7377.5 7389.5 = 24.7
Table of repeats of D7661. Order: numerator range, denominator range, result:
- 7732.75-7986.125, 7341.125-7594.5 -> 1.07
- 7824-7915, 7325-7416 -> 1.14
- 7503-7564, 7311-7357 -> 1.17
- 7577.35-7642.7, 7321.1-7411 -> 1.10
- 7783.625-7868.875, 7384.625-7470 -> 1.05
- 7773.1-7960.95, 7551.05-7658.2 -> 1.05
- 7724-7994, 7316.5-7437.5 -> 1.14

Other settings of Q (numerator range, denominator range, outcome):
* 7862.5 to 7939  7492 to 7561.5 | 1.06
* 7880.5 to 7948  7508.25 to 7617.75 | 1.07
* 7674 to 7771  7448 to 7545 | 0.95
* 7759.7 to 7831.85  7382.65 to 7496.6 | 1.03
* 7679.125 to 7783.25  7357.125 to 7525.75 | 0.99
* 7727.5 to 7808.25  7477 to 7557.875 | 0.97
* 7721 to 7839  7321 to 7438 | 1.08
